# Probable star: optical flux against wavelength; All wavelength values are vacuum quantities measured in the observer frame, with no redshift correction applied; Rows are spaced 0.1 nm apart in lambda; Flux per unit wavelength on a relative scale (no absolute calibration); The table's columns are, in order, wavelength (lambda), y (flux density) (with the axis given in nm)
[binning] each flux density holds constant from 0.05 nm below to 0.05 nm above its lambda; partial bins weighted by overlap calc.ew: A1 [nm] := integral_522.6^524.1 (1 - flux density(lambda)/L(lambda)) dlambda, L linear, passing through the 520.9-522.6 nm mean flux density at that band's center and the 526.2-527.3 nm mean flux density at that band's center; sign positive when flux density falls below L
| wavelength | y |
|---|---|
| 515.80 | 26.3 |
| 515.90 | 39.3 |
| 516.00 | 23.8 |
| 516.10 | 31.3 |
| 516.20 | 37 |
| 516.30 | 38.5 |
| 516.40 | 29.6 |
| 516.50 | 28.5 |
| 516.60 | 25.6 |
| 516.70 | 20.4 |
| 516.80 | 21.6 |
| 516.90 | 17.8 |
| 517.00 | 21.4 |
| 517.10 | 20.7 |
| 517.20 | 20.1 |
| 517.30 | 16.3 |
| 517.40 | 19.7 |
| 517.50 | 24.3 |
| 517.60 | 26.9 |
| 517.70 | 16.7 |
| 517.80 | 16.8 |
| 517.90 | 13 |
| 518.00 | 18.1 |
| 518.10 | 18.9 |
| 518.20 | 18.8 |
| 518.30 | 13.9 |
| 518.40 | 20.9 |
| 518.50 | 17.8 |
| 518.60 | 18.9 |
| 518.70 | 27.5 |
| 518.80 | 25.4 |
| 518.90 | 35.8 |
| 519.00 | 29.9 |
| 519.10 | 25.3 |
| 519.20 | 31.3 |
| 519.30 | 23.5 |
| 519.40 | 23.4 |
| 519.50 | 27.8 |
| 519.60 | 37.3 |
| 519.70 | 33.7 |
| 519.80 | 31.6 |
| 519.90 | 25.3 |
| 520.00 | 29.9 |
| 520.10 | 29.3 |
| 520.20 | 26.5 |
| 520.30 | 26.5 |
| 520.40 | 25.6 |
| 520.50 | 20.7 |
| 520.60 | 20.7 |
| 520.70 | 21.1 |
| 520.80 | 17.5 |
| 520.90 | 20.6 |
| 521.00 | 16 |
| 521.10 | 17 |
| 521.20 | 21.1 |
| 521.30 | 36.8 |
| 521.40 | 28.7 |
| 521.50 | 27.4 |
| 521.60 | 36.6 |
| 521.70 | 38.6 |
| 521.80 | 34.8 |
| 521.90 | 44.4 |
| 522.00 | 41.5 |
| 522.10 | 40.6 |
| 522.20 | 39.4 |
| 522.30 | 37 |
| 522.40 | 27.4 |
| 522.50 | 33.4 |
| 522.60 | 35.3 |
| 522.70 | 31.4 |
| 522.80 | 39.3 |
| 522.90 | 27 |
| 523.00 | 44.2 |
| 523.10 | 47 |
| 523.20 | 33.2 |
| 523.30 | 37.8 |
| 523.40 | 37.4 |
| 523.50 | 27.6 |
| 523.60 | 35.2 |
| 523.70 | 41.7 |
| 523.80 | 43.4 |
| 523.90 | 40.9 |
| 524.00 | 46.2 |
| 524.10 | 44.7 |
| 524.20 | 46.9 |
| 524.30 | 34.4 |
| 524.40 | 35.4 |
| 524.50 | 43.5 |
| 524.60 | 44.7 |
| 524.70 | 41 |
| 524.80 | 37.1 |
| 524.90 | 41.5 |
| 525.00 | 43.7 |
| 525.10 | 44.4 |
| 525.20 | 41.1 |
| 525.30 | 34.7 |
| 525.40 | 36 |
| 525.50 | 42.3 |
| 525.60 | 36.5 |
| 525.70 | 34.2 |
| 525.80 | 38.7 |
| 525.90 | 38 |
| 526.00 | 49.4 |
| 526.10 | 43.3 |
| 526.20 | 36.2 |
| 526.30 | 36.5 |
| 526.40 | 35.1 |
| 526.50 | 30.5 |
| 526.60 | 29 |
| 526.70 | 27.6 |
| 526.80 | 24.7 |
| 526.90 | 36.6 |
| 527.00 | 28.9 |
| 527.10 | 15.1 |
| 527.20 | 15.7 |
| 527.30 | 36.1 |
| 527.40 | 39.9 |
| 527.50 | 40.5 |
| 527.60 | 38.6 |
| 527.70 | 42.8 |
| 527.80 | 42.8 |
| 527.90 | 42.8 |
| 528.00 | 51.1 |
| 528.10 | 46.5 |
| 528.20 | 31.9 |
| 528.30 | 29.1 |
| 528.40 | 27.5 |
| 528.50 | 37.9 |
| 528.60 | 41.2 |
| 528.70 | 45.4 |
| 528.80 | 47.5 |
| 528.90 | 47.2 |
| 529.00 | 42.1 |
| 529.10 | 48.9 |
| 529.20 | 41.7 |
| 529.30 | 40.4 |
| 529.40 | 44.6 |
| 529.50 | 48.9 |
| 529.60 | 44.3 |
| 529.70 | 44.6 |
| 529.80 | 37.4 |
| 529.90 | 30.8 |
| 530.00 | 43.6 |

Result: -0.34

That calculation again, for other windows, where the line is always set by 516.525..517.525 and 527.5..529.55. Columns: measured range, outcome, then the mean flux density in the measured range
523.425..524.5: -0.20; 39.8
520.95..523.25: -0.27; 33.8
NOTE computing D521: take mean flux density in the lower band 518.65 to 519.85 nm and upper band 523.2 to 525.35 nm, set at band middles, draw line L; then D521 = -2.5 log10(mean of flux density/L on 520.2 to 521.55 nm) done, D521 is 0.38 mag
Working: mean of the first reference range 29.4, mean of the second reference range 40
